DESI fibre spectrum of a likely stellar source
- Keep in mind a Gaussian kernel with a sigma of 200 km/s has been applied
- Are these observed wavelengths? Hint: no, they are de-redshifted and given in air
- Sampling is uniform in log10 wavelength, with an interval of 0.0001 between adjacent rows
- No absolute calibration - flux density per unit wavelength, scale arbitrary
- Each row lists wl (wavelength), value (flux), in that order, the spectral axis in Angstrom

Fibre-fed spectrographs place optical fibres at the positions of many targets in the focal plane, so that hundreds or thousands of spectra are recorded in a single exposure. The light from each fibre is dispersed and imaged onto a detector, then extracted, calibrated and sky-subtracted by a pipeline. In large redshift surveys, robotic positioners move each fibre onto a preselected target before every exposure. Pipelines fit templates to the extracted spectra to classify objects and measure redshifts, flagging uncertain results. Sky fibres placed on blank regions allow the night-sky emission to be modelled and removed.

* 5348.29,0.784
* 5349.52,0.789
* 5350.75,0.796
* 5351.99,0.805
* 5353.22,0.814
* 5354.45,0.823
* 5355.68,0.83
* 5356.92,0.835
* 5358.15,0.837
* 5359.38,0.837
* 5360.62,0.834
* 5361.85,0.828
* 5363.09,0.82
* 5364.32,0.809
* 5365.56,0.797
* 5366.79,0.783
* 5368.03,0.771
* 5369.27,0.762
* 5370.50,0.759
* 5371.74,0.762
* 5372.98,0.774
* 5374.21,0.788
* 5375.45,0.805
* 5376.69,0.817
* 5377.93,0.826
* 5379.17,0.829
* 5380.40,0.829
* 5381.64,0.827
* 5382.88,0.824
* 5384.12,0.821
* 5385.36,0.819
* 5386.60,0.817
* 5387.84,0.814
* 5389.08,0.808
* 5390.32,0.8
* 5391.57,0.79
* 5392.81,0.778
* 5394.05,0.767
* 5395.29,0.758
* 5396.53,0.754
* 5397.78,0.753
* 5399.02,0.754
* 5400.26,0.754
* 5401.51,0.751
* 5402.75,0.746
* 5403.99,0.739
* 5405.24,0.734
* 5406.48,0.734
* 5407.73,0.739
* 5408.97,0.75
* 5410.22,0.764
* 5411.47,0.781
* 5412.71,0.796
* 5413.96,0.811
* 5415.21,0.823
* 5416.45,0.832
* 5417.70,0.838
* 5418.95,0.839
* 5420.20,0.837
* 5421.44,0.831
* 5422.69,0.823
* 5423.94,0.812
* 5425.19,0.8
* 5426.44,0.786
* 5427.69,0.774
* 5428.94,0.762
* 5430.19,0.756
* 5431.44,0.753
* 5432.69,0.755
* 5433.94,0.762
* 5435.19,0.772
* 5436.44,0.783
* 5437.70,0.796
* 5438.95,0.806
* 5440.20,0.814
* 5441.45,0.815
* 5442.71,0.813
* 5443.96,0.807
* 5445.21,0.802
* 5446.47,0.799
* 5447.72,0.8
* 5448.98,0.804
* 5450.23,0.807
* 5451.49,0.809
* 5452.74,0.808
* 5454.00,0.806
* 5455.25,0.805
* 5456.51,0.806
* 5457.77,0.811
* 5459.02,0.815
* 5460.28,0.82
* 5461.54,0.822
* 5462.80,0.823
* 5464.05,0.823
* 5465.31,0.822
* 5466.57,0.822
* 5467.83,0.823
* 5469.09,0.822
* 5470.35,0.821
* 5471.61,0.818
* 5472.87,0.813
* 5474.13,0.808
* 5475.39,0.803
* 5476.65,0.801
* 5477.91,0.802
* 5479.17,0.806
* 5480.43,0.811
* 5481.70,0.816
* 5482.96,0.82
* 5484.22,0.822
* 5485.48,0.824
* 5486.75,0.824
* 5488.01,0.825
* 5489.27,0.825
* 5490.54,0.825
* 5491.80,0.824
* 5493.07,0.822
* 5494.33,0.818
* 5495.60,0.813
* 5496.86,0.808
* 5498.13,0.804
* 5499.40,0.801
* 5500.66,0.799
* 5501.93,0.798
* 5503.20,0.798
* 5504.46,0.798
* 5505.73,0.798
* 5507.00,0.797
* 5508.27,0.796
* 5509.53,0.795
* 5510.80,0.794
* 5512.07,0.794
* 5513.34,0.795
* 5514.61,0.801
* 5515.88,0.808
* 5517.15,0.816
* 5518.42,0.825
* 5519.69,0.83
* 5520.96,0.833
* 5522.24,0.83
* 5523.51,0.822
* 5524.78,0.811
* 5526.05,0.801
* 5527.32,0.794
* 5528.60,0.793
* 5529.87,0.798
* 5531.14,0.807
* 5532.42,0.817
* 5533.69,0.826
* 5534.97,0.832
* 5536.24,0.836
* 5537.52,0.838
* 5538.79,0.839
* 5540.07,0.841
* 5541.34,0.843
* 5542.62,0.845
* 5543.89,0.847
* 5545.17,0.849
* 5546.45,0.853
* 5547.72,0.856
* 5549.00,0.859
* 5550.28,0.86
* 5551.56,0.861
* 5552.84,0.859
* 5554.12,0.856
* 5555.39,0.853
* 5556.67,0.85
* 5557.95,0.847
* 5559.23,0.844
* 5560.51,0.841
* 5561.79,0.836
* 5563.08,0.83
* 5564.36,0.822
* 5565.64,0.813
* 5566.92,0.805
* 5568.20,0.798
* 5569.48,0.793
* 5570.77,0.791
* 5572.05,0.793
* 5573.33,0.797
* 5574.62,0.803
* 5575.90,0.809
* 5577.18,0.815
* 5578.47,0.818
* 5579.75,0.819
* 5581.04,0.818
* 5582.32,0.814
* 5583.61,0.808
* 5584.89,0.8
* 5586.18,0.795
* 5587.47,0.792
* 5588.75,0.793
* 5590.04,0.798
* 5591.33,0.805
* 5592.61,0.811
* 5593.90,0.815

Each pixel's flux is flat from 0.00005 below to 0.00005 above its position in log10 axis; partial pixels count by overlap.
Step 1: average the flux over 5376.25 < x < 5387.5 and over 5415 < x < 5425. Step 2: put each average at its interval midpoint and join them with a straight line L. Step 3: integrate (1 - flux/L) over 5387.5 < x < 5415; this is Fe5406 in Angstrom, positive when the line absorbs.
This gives 2.0 Angstrom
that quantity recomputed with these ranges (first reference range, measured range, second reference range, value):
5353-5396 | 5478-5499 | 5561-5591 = -0.3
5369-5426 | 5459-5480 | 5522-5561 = -0.1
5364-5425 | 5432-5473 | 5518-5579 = -0.1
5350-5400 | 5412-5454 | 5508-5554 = 0.5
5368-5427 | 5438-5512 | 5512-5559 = 0.2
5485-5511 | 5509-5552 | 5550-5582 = -0.4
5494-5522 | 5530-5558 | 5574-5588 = -1.3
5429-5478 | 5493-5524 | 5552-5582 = 0.2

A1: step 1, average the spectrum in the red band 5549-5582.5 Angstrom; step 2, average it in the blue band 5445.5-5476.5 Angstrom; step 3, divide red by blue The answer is 1.0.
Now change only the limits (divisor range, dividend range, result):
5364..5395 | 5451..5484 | 1.02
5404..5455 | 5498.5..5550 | 1.03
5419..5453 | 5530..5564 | 1.06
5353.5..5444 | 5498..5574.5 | 1.03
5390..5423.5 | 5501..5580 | 1.05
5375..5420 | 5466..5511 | 1.03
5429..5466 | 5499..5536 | 1.01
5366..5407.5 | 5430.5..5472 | 1.03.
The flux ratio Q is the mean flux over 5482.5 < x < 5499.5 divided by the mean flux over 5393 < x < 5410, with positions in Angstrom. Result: 1.1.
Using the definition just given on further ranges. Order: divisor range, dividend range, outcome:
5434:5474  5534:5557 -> 1.05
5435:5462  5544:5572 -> 1.04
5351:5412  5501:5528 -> 1.02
